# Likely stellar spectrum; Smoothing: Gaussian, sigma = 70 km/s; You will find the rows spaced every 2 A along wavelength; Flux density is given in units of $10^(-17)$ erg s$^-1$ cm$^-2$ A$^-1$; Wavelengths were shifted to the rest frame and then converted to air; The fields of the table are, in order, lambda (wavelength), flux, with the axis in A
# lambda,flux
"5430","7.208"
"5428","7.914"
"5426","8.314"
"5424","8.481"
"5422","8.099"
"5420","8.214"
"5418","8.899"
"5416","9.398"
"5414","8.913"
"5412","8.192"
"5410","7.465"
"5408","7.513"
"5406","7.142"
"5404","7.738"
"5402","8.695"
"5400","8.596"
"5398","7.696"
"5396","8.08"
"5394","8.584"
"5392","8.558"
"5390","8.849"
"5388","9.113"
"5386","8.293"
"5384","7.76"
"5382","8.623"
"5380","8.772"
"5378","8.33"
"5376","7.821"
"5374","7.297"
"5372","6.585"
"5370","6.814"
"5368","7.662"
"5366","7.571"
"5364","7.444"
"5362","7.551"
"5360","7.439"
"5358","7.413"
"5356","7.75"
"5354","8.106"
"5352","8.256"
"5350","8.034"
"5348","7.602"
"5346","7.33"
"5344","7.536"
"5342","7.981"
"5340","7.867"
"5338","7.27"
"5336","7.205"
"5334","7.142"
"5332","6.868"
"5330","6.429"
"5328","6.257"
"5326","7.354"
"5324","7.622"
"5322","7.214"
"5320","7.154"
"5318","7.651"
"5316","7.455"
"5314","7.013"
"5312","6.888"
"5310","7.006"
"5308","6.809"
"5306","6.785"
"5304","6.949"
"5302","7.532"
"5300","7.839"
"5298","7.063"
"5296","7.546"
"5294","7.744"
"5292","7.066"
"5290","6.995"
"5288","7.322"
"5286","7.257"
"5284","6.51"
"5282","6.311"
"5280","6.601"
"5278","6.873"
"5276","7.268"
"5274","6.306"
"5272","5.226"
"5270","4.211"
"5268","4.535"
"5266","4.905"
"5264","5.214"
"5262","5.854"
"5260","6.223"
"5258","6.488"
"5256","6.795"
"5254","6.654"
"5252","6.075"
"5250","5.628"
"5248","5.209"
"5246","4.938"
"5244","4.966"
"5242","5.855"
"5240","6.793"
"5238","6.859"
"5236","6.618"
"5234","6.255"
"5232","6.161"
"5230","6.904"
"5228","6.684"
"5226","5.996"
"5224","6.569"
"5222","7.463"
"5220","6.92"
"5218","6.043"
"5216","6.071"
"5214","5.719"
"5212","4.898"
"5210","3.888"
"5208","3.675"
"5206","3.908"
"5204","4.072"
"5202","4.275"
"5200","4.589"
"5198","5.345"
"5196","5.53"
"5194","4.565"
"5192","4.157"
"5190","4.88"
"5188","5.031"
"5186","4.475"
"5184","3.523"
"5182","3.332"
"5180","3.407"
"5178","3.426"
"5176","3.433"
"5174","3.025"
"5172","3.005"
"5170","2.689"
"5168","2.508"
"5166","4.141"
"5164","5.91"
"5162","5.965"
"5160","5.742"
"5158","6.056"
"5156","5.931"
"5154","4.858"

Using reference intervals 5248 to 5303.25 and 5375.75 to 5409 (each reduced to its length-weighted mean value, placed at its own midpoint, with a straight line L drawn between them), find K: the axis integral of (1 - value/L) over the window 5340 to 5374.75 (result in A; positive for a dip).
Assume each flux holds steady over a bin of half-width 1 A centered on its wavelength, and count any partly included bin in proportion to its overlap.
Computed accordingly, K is 0.6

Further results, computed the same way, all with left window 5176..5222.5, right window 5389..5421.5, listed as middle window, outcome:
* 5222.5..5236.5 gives -3.4 A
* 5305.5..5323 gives -1.1 A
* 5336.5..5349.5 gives -0.7 A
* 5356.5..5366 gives 0.0 A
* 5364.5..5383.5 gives 0.1 A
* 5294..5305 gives -1.7 A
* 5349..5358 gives -0.7 A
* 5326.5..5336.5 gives 0.3 A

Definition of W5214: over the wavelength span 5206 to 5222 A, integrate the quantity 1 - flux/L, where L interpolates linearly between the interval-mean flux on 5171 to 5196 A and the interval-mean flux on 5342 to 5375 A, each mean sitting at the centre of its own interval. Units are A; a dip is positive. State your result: -2.77 A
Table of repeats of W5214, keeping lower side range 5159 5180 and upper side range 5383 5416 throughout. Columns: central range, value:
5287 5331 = -4.23 A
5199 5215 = 0.96 A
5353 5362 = -0.25 A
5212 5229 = -4.97 A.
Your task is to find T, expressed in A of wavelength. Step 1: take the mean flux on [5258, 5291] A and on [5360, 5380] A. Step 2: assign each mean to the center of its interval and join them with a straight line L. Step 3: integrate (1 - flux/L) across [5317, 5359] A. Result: -2.3 A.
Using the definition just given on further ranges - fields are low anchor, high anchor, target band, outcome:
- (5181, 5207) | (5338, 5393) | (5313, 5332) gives -0.3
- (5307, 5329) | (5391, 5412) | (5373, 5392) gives -1.2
